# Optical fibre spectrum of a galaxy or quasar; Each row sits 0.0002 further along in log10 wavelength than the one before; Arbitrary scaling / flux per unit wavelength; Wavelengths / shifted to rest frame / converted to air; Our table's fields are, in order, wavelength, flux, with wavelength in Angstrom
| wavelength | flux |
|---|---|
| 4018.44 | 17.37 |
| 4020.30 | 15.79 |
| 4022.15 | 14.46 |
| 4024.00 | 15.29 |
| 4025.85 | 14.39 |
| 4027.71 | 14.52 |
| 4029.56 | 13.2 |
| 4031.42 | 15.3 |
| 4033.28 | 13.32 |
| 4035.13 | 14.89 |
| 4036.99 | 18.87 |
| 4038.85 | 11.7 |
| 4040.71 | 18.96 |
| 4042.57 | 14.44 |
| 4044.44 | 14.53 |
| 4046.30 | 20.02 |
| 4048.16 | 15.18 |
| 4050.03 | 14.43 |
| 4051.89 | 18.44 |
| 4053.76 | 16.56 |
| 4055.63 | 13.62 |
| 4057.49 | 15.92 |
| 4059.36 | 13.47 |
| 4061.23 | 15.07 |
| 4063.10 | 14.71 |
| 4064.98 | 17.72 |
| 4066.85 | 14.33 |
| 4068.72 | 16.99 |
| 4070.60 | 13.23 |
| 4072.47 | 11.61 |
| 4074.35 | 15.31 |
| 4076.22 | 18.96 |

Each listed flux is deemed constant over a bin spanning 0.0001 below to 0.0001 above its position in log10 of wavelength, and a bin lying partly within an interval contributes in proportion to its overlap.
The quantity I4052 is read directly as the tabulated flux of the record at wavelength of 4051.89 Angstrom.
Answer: 18.44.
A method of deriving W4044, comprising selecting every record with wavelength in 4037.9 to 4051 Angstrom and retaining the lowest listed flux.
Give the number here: 11.7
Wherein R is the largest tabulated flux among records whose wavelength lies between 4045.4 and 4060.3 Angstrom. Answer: 20.02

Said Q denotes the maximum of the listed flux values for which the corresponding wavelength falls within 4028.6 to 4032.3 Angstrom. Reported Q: 15.3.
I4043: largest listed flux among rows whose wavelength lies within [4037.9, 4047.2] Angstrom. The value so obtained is 20.02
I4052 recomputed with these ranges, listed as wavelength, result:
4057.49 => 15.92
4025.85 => 14.39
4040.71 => 18.96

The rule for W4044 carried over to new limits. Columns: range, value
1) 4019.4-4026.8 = 14.39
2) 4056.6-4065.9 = 13.47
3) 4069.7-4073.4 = 11.61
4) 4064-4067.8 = 14.33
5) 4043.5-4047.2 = 14.53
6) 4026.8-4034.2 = 13.2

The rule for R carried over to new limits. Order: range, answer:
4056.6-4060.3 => 15.92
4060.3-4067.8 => 17.72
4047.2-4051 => 15.18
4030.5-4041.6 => 18.96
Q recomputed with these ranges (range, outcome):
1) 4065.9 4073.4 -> 16.99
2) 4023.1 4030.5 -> 15.29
